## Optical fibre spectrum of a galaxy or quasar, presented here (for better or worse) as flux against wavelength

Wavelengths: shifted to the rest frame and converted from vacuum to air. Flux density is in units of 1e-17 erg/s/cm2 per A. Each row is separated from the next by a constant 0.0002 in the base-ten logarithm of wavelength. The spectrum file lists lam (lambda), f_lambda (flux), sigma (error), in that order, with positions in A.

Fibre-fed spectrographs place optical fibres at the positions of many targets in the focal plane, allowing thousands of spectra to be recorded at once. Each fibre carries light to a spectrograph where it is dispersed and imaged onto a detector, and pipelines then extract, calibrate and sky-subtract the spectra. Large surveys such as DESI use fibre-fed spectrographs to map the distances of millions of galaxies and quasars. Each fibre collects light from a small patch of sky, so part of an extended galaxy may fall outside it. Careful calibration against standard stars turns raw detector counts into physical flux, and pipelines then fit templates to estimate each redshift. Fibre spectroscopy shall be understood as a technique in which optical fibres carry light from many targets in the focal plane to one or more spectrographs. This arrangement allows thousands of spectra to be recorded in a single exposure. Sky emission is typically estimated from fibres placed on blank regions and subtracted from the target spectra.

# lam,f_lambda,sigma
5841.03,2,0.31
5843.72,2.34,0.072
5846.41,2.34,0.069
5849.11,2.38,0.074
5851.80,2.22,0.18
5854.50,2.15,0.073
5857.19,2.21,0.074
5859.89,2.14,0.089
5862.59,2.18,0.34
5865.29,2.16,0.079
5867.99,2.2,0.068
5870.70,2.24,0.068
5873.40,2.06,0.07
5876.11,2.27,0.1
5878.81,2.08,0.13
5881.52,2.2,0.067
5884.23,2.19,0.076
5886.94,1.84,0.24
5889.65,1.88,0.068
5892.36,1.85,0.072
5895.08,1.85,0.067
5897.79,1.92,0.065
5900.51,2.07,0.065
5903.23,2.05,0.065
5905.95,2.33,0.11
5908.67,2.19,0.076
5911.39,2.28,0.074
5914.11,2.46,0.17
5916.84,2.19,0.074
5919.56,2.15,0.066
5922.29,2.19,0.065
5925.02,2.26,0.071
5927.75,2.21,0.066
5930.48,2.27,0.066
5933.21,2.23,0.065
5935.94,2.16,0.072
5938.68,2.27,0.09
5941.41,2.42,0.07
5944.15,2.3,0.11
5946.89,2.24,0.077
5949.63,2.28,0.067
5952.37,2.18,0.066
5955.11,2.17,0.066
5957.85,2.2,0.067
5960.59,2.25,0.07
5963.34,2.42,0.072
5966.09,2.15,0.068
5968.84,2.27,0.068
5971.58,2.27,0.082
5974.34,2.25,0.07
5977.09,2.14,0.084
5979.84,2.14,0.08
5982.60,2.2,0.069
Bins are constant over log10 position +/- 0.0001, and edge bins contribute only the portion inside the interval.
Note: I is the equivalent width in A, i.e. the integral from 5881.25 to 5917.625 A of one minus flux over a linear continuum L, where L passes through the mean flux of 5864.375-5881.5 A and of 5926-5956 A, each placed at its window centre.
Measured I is 1.9 A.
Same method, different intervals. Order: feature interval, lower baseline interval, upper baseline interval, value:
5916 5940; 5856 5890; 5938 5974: 0.04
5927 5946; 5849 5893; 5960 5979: -0.51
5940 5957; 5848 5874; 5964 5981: -0.41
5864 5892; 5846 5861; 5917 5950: 1.70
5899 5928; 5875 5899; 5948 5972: -1.69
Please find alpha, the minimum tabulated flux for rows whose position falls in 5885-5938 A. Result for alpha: 1.84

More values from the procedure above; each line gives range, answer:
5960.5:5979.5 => 2.14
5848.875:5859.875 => 2.15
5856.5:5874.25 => 2.06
